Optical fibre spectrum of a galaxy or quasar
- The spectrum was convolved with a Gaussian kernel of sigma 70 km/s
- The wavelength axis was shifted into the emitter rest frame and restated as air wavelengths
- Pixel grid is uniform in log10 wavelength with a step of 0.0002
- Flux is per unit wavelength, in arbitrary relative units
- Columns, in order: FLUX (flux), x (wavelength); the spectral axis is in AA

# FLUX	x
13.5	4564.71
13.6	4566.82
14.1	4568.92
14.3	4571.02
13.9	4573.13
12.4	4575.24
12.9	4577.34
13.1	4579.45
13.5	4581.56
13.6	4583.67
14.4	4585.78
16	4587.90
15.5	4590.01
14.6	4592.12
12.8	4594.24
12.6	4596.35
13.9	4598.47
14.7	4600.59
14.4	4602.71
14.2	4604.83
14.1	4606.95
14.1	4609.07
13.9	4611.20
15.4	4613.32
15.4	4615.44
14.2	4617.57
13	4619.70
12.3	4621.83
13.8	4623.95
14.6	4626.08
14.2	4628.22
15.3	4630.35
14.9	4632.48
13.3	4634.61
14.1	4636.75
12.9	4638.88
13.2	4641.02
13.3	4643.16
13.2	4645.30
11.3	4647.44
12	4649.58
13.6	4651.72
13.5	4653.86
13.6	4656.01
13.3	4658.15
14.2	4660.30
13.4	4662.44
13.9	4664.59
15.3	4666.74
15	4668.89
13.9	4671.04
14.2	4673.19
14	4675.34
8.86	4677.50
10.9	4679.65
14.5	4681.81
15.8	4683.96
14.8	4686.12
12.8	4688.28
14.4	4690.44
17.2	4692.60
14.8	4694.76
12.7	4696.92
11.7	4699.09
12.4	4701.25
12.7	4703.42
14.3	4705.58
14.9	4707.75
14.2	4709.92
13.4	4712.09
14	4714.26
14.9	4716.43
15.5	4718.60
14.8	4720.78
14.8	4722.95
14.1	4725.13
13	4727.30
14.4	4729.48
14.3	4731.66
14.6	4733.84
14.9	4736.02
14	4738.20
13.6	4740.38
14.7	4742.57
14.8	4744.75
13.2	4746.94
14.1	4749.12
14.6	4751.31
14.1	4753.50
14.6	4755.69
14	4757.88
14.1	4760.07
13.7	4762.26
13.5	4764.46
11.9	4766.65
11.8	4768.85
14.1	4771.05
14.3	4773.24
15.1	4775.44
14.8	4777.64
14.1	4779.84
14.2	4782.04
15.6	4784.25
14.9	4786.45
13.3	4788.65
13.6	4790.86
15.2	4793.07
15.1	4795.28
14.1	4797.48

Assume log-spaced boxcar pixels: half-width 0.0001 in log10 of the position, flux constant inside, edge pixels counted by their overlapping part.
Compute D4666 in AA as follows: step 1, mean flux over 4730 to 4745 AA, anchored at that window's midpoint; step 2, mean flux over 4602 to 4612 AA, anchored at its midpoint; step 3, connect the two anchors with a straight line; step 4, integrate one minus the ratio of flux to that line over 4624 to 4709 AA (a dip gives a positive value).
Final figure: 3.5 AA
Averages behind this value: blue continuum 14.1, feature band 13.7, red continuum 14.4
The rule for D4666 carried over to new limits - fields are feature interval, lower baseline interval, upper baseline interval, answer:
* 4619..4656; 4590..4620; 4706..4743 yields 2.00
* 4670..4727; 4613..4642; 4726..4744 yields 1.13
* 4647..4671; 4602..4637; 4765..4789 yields 0.88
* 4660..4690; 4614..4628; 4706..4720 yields 1.20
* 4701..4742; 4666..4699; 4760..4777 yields -1.39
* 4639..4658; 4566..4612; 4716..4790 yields 1.42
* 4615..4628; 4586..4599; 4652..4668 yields 0.24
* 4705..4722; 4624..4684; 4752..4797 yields -0.84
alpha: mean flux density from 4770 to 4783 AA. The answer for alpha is 14.4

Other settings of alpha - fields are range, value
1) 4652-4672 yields 14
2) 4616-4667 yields 13.6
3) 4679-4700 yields 14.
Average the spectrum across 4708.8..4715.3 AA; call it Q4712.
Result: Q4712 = 13.9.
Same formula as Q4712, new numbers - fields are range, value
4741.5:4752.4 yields 14.3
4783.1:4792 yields 14.3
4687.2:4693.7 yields 14.8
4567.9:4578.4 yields 13.5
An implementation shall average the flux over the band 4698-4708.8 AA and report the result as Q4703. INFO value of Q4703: 13.2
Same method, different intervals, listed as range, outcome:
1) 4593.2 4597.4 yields 12.7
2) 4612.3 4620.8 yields 14.5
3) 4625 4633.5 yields 14.7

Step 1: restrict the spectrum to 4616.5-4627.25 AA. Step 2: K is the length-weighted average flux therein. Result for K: 13.6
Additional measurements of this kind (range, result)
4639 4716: 13.6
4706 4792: 14.2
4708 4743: 14.3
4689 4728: 14.1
